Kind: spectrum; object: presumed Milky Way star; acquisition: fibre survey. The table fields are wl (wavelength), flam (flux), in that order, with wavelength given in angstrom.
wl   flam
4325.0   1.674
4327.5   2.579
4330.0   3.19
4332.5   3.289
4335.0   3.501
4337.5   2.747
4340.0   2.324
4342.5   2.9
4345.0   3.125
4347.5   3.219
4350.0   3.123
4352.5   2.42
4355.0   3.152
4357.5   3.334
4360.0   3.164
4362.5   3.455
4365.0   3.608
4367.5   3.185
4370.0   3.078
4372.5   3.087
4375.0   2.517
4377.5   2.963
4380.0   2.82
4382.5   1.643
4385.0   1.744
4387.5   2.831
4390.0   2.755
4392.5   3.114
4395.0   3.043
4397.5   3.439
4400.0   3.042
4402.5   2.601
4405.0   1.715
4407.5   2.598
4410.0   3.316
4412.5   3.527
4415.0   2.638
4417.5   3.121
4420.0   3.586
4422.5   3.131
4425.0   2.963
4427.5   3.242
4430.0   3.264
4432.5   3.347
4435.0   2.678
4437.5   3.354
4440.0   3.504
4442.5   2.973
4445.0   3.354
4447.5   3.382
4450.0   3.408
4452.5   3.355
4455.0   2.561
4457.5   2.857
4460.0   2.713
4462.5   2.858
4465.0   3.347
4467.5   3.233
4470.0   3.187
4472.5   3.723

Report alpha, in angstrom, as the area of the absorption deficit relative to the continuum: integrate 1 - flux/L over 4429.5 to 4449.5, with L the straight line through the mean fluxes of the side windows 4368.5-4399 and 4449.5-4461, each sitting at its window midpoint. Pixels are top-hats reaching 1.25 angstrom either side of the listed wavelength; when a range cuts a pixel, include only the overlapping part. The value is -2.2 angstrom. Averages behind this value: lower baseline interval 2.76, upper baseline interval 2.96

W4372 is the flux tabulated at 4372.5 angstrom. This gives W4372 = 3.087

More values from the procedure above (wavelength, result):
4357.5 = 3.334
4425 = 2.963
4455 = 2.561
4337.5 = 2.747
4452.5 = 3.355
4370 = 3.078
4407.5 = 2.598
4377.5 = 2.963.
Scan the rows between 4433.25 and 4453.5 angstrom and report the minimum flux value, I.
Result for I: 2.678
